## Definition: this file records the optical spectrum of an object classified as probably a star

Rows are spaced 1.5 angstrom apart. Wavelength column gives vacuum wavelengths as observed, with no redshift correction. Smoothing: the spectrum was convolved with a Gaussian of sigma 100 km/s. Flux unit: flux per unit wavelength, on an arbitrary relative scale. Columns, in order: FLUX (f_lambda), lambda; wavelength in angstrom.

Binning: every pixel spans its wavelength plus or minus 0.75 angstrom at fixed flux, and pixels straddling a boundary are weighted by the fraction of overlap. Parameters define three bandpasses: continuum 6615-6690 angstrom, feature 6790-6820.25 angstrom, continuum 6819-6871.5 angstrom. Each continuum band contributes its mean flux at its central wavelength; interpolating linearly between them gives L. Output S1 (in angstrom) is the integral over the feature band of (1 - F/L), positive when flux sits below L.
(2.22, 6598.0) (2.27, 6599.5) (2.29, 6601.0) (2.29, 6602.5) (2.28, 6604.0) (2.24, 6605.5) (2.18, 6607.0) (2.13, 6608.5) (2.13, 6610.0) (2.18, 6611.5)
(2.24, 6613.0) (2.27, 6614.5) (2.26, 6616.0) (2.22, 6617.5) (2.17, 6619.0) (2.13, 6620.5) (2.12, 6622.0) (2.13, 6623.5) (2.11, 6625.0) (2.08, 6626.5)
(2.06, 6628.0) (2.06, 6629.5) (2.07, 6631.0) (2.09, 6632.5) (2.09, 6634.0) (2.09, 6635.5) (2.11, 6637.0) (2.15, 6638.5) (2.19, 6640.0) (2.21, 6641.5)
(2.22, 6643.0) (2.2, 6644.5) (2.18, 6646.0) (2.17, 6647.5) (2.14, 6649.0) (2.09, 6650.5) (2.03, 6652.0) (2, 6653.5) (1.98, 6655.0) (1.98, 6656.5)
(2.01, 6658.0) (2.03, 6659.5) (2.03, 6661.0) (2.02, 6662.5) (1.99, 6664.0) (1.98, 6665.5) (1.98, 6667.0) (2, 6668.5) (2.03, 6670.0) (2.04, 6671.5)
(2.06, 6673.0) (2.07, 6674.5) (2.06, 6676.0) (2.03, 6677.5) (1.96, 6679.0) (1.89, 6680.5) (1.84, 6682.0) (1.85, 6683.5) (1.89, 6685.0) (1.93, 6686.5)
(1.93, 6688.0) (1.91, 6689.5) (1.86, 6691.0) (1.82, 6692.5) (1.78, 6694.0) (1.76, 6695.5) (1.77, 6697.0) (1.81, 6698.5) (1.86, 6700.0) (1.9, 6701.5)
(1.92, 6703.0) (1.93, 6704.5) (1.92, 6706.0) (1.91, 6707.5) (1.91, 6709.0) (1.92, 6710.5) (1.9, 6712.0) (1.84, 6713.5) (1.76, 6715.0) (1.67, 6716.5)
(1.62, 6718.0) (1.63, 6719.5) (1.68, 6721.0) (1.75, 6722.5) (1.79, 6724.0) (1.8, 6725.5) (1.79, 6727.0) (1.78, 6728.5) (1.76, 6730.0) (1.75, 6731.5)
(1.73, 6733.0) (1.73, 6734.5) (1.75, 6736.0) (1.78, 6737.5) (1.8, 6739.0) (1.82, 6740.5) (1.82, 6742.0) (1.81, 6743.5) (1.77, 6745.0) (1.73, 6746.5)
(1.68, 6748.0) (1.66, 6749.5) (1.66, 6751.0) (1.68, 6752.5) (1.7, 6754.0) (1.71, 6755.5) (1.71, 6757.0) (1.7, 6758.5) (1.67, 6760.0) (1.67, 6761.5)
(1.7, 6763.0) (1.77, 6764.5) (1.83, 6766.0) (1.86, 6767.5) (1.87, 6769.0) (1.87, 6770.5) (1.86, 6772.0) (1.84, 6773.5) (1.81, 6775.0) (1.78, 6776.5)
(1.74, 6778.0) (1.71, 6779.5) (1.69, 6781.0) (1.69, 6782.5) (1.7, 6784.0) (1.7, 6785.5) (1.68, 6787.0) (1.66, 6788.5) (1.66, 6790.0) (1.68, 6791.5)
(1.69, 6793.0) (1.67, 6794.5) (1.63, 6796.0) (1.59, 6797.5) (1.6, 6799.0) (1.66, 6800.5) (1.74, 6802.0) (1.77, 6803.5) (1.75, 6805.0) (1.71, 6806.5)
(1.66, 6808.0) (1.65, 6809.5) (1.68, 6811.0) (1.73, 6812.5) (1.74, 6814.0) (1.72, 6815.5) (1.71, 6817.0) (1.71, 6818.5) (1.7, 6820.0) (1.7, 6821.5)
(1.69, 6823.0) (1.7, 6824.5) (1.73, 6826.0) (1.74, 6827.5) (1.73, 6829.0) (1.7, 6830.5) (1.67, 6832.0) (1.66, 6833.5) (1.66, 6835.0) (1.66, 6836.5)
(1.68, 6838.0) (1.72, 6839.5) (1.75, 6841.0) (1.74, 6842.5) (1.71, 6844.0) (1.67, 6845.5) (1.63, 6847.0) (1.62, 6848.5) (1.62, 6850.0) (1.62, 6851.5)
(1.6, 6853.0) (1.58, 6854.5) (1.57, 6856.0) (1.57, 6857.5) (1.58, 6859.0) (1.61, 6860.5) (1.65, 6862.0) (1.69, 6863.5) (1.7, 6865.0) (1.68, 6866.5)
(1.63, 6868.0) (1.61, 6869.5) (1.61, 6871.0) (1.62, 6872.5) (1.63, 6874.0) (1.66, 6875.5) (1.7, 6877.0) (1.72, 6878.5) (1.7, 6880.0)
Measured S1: 1.0 angstrom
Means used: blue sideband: 2.06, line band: 1.69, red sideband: 1.66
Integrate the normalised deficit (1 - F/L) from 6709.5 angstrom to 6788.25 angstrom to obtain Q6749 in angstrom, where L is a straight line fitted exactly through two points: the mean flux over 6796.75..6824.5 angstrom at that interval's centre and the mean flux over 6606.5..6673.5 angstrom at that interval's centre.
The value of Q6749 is 3.8 angstrom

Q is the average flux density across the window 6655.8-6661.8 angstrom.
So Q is 2.01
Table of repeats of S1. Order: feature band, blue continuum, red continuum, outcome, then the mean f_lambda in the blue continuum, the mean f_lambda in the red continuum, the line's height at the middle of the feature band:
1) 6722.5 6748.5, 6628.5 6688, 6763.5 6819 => 1.2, 2.04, 1.72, 1.86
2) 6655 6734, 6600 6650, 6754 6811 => 3.6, 2.17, 1.72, 1.97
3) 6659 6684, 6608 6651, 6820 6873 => 0.7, 2.15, 1.66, 2.05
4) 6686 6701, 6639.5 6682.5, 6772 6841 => 1.0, 2.05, 1.7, 1.97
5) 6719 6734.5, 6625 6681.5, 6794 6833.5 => 1.2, 2.06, 1.69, 1.89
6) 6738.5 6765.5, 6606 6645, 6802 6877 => 2.1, 2.15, 1.67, 1.87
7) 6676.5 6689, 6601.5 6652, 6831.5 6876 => 0.7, 2.16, 1.65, 2.03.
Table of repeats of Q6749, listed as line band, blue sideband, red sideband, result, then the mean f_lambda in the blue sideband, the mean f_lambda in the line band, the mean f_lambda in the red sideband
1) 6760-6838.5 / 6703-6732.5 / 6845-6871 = -0.83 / 1.8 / 1.72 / 1.62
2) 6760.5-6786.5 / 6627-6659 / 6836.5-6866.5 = 0.71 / 2.1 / 1.77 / 1.65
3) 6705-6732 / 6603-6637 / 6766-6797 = 1.59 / 2.15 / 1.79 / 1.74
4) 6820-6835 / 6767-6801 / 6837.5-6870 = -0.22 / 1.72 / 1.7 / 1.65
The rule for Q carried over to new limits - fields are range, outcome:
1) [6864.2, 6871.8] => 1.65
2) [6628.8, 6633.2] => 2.07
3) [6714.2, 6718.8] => 1.68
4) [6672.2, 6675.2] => 2.06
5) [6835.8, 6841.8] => 1.7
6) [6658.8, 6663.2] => 2.03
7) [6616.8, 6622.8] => 2.16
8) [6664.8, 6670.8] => 2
